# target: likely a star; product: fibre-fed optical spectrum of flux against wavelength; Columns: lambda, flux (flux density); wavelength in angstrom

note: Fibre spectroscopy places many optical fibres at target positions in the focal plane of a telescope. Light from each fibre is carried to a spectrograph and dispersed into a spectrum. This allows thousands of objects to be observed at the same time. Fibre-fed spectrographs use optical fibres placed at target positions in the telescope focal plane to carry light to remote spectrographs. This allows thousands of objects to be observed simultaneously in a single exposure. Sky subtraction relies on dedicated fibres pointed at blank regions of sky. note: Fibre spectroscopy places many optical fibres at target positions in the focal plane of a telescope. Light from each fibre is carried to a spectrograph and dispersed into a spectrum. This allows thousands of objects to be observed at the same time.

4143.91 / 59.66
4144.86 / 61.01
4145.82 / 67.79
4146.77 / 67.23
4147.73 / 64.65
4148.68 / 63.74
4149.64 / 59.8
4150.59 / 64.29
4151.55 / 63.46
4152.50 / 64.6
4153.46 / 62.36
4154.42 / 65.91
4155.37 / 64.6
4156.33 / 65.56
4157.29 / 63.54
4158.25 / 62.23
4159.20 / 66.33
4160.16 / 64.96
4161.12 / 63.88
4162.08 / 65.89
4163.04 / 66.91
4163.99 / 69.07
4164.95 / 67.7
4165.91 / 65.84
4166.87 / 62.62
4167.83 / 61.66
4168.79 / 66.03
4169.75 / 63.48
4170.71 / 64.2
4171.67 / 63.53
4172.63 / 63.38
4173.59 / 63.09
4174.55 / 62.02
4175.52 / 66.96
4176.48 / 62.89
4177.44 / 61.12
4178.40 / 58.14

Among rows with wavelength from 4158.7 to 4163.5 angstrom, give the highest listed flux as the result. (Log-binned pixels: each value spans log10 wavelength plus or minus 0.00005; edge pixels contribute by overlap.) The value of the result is 66.91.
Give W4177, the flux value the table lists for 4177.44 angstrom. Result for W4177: 61.12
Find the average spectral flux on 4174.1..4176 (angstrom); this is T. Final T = 64.3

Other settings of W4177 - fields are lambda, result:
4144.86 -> 61.01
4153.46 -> 62.36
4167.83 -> 61.66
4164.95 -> 67.7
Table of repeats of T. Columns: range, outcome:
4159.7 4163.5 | 65.3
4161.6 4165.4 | 67.5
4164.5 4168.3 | 64.4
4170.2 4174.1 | 63.6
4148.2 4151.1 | 62.7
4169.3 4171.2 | 63.9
